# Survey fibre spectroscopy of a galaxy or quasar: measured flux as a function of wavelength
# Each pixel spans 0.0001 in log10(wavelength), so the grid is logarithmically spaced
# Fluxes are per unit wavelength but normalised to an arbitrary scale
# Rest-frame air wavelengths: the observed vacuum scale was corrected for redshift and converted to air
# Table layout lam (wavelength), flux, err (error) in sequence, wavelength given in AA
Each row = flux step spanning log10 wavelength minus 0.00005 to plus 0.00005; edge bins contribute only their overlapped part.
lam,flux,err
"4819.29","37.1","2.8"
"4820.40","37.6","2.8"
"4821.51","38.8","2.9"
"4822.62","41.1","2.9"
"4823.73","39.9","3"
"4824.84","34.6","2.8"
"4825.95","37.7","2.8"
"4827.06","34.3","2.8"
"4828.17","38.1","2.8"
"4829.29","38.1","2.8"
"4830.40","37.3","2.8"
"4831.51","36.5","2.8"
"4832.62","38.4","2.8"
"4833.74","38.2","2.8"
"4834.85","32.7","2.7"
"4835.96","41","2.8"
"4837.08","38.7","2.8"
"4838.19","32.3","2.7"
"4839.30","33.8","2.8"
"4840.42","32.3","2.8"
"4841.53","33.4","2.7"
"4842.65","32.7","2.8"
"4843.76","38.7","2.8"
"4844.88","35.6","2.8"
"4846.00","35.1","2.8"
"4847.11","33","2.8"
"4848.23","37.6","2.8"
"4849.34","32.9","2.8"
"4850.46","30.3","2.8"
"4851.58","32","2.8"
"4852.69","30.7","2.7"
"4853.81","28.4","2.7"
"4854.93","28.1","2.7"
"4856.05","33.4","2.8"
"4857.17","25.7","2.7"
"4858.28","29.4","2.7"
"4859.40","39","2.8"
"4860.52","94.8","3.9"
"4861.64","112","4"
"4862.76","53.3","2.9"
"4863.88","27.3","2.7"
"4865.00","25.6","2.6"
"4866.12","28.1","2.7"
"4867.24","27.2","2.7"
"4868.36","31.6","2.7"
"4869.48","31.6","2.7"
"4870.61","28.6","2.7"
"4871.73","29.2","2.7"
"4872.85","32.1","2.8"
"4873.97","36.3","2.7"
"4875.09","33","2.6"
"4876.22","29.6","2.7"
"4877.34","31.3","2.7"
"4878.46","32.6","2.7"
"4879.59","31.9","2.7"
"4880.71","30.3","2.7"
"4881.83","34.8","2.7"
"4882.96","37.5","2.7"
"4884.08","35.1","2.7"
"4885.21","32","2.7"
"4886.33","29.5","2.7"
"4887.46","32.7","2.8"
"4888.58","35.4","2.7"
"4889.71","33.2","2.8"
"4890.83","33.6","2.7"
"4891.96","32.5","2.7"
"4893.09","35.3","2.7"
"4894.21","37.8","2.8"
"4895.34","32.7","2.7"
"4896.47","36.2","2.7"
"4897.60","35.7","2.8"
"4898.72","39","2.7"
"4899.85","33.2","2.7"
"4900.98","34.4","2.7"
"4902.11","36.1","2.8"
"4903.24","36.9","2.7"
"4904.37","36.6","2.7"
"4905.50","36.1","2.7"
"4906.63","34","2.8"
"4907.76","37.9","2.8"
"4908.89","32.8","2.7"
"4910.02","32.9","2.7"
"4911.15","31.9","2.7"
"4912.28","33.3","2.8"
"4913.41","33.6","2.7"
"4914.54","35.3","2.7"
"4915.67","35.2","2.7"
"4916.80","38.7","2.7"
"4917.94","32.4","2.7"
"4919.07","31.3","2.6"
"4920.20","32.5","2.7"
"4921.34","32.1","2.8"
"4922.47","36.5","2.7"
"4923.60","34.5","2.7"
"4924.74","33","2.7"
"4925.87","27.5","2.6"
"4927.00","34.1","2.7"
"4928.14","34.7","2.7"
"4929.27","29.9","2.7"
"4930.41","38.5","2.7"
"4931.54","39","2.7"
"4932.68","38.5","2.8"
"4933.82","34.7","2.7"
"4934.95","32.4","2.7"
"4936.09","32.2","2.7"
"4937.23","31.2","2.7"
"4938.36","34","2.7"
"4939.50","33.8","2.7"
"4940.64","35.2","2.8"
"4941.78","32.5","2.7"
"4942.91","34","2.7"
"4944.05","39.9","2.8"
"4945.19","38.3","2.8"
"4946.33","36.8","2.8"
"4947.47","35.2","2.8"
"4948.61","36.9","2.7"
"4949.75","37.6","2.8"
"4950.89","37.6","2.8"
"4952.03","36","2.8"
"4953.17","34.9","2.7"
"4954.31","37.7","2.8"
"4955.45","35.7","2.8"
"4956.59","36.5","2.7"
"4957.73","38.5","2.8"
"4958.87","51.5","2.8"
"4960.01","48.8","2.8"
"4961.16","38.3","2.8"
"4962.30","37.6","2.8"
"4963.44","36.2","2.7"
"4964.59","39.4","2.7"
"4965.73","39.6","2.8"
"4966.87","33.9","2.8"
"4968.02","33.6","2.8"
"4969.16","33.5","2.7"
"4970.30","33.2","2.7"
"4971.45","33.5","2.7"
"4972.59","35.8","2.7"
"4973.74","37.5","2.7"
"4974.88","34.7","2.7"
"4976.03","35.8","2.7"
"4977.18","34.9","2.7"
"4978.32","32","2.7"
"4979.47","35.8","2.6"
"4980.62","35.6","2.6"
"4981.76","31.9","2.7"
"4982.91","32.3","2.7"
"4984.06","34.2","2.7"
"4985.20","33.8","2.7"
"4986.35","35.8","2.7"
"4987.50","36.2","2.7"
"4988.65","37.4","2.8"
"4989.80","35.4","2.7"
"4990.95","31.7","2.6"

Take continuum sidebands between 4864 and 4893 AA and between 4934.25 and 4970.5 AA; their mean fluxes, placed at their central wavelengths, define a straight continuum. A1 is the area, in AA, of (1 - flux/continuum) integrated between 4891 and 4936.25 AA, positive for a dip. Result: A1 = -0.63 AA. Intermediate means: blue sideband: 31.8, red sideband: 36.7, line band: 34.6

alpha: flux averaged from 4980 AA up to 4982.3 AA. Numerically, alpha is 33.9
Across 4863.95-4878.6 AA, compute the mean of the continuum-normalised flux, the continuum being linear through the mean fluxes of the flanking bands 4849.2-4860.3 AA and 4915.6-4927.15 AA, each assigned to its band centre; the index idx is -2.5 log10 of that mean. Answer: 0.09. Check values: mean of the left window 32.9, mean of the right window 33.3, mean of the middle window 30.4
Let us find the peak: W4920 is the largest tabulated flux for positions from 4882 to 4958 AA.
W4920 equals 39.9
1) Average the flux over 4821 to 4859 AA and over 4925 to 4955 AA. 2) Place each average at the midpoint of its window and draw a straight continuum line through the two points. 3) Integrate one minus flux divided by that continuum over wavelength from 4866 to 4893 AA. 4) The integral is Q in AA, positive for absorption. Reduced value 2.1 AA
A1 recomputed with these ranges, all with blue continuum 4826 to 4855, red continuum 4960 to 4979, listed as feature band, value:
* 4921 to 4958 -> 0.59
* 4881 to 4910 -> 0.44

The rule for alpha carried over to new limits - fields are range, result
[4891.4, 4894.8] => 35.2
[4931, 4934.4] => 37.3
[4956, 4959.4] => 42.1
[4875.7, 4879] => 31.2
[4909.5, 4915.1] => 33.4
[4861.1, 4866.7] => 49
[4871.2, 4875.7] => 32.6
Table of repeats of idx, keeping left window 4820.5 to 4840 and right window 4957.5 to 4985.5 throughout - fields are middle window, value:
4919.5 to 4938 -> 0.09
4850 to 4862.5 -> -0.20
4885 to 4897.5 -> 0.09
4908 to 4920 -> 0.09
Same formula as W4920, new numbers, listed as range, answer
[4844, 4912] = 112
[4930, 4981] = 51.5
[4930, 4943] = 39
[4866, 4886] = 37.5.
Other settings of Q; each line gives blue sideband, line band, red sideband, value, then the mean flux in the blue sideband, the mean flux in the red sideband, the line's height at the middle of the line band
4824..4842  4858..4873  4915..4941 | -3.0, 36.2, 34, 35.4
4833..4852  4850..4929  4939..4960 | 1.6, 34.8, 37.5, 36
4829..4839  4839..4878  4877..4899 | -0.9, 36.9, 33.9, 35.6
